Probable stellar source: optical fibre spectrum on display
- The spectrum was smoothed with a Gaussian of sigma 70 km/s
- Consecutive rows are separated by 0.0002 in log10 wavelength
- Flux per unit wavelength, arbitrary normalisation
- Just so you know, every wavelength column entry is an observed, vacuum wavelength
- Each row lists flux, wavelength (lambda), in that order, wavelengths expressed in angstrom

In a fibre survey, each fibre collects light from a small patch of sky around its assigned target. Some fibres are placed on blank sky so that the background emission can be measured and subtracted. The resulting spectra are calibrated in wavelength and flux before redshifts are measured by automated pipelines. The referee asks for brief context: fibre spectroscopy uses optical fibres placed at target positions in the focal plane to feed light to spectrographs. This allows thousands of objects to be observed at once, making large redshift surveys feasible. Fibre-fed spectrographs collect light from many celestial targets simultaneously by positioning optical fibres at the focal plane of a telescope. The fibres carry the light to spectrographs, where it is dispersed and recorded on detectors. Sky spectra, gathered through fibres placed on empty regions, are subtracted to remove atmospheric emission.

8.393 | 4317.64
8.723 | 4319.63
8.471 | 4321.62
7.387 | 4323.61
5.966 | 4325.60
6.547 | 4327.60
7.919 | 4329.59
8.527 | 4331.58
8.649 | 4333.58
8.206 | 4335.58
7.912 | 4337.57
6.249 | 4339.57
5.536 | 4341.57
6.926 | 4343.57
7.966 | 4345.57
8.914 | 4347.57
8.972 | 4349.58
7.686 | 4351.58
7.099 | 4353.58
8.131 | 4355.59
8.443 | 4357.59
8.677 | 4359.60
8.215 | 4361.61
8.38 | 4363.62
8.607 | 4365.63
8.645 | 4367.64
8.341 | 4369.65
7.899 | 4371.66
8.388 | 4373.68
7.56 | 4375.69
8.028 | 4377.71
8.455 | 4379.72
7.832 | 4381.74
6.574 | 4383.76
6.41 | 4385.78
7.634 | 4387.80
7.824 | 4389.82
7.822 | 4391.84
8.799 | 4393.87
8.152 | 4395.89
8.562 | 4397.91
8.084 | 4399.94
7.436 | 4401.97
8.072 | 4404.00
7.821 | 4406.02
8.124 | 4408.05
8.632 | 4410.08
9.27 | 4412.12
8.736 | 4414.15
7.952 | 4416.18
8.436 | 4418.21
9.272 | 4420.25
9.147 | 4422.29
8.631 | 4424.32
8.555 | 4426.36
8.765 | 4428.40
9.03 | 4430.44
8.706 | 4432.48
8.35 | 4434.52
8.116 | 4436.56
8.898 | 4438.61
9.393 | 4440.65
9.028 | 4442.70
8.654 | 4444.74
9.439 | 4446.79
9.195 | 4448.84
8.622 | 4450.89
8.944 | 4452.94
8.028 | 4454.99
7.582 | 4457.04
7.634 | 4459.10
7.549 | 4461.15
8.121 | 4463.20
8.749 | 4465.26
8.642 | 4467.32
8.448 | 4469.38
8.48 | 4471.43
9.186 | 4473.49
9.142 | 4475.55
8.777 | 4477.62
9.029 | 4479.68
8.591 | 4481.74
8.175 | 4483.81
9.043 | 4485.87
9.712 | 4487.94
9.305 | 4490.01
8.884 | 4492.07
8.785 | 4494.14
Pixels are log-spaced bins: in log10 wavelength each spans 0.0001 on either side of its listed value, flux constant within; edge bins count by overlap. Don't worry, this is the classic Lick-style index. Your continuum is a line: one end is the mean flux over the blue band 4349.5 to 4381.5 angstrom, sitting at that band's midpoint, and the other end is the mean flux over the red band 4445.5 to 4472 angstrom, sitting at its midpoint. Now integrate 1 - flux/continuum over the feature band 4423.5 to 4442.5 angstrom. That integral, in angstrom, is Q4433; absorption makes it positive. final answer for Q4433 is -0.9 angstrom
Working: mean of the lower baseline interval 8.19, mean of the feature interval 8.73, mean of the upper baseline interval 8.42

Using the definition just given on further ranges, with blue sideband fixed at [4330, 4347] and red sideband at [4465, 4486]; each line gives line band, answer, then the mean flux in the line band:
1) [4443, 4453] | -0.6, 8.98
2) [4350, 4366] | -0.9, 8.17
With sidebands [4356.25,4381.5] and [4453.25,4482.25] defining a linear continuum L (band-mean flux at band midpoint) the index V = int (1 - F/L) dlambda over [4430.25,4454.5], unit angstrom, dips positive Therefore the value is -1.28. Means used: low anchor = 8.29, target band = 8.84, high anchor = 8.44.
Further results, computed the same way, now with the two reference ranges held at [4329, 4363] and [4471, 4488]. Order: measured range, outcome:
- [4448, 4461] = 0.62 angstrom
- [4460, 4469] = 0.50 angstrom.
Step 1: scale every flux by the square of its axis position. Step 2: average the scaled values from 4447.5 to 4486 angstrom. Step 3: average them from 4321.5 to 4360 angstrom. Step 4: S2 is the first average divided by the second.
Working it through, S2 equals 1.2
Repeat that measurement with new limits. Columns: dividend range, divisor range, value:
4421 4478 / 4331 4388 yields 1.14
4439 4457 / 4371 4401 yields 1.16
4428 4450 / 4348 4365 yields 1.12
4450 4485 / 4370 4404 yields 1.12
